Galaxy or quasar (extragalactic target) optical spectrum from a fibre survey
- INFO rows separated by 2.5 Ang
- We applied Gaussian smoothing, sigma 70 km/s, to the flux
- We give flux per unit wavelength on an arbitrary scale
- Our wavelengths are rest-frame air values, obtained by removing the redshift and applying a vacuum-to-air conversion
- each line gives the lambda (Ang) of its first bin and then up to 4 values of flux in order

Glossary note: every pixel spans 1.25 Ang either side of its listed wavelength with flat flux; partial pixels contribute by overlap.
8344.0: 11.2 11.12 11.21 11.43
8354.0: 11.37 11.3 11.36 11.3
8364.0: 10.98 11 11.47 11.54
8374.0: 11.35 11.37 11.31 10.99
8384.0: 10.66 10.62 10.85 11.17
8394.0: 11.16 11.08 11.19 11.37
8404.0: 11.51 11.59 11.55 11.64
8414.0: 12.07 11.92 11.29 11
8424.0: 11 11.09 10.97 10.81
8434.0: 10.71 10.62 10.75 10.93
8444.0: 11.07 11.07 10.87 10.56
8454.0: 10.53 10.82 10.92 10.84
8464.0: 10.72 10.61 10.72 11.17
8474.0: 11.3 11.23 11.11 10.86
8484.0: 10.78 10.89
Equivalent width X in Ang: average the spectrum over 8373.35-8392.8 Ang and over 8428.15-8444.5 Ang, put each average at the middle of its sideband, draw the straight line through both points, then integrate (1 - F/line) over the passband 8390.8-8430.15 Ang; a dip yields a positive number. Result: -1.5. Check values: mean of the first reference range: 11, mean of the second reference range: 10.8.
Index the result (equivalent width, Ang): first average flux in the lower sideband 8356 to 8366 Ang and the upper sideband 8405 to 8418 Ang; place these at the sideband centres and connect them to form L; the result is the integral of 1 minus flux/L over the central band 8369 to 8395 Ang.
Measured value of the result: 0.7 Ang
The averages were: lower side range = 11.2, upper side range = 11.7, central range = 11.1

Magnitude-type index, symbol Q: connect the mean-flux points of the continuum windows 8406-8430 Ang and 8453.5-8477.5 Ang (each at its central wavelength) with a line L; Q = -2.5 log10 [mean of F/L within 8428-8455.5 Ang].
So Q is 0.03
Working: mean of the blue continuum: 11.4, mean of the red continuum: 10.9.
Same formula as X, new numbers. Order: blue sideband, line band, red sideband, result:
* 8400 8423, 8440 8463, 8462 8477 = 0.6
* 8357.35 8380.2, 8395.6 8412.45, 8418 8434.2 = -0.5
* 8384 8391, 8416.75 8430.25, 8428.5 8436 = -0.4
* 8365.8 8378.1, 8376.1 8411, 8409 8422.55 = 0.9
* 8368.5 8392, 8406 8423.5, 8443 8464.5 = -0.9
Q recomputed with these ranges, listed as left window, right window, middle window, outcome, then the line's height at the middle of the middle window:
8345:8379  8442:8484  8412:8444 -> -0.01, 11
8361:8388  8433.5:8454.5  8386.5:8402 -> 0.00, 11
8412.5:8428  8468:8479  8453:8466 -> 0.04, 11.2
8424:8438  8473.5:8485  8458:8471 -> 0.02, 11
